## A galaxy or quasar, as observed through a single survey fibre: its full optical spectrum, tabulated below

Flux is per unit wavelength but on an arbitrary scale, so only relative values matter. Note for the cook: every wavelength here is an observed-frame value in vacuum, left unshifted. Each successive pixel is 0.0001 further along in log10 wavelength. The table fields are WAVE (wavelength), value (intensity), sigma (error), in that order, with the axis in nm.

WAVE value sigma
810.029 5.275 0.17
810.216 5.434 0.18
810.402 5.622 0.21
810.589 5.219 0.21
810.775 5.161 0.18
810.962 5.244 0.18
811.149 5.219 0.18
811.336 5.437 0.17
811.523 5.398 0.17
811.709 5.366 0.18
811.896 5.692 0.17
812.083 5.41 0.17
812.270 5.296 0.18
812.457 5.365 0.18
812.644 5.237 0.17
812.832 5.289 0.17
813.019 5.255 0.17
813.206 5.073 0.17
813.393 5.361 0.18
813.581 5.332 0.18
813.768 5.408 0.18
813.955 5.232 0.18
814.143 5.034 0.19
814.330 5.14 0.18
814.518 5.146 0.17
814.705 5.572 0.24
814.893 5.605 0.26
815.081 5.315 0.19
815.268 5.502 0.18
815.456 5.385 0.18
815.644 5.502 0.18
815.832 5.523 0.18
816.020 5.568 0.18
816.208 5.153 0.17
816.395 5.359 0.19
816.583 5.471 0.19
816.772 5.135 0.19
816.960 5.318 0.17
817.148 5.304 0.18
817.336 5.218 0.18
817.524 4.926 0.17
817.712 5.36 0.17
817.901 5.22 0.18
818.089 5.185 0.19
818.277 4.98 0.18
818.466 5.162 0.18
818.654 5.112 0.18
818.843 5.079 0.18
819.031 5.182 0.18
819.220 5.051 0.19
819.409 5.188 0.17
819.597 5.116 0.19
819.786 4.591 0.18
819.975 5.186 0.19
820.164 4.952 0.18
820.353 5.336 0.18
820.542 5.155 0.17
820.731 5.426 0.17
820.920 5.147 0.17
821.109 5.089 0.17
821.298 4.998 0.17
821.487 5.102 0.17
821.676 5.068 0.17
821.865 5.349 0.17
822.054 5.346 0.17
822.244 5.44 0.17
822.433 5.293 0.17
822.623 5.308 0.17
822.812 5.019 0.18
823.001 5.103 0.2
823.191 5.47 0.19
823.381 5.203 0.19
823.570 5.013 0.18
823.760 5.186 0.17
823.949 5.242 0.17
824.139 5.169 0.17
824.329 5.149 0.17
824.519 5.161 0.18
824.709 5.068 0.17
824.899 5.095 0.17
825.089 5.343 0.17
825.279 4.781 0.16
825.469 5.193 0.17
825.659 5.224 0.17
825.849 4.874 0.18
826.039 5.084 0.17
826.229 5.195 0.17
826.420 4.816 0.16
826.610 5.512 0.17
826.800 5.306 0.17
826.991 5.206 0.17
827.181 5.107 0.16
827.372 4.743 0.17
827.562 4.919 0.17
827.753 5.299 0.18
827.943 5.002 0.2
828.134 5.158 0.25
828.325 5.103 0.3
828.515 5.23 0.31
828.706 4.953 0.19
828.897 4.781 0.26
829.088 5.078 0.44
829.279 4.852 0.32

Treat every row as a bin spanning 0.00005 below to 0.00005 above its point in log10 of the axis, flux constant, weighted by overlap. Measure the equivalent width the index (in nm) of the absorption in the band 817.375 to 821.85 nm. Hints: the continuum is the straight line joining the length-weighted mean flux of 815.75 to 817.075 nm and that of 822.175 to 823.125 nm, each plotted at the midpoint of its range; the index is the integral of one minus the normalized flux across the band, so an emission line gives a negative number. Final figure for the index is 0.15 nm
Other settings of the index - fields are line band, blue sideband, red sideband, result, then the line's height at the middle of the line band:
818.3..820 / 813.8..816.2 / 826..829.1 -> 0.07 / 5.28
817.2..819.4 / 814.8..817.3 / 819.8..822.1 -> 0.06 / 5.28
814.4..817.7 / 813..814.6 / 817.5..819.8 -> -0.12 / 5.17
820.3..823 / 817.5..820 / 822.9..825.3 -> -0.04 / 5.13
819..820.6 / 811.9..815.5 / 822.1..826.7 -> 0.05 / 5.23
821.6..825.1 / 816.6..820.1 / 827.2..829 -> -0.09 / 5.08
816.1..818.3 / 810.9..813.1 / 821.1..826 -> 0.02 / 5.27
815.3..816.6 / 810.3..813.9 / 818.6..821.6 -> -0.05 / 5.23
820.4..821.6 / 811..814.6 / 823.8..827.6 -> 0.01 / 5.18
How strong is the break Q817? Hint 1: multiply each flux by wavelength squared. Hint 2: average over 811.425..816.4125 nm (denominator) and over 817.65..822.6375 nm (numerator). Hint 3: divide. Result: 0.98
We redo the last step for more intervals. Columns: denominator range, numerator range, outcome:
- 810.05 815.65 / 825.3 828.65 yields 0.99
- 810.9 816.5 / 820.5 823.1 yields 0.99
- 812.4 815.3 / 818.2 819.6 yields 0.98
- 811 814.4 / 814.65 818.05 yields 1.02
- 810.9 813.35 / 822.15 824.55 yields 1.01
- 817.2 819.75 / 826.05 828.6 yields 1.02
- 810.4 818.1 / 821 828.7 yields 0.99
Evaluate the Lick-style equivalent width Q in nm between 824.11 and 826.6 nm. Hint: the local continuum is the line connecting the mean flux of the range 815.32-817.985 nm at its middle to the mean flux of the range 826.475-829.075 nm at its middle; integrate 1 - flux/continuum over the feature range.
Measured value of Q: 0.02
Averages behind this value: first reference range 5.32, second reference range 5.1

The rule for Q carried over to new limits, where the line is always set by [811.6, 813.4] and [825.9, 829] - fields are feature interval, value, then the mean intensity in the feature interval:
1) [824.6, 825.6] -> 0.00 nm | 5.1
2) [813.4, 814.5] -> 0.02 nm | 5.23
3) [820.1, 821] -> 0.00 nm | 5.21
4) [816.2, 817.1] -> -0.01 nm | 5.3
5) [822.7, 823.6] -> 0.00 nm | 5.18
